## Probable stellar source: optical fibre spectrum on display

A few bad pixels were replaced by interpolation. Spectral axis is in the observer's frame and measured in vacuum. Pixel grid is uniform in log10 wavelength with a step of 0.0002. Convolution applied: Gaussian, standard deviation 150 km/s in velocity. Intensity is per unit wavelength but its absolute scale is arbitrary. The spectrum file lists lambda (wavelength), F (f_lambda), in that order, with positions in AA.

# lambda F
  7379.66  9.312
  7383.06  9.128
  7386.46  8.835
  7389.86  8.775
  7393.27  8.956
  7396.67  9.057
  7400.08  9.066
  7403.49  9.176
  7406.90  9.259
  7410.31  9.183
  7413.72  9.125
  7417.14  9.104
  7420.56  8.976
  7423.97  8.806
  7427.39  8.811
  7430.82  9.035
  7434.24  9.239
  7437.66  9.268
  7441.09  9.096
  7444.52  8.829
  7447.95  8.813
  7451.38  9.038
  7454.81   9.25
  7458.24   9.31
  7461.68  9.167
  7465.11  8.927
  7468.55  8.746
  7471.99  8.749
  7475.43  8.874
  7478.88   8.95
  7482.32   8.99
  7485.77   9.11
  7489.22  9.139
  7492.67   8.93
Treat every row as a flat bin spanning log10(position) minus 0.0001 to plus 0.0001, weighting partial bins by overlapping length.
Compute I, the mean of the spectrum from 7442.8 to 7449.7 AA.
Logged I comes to 8.82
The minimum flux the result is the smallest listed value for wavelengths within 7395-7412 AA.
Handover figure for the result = 9.057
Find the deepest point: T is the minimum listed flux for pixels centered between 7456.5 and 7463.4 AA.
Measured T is 9.167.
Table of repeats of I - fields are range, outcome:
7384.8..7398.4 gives 8.91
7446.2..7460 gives 9.1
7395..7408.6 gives 9.14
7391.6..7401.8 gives 9.03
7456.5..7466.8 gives 9.14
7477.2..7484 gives 8.98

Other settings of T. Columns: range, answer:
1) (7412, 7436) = 8.806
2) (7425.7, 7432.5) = 8.811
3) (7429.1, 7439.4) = 9.035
